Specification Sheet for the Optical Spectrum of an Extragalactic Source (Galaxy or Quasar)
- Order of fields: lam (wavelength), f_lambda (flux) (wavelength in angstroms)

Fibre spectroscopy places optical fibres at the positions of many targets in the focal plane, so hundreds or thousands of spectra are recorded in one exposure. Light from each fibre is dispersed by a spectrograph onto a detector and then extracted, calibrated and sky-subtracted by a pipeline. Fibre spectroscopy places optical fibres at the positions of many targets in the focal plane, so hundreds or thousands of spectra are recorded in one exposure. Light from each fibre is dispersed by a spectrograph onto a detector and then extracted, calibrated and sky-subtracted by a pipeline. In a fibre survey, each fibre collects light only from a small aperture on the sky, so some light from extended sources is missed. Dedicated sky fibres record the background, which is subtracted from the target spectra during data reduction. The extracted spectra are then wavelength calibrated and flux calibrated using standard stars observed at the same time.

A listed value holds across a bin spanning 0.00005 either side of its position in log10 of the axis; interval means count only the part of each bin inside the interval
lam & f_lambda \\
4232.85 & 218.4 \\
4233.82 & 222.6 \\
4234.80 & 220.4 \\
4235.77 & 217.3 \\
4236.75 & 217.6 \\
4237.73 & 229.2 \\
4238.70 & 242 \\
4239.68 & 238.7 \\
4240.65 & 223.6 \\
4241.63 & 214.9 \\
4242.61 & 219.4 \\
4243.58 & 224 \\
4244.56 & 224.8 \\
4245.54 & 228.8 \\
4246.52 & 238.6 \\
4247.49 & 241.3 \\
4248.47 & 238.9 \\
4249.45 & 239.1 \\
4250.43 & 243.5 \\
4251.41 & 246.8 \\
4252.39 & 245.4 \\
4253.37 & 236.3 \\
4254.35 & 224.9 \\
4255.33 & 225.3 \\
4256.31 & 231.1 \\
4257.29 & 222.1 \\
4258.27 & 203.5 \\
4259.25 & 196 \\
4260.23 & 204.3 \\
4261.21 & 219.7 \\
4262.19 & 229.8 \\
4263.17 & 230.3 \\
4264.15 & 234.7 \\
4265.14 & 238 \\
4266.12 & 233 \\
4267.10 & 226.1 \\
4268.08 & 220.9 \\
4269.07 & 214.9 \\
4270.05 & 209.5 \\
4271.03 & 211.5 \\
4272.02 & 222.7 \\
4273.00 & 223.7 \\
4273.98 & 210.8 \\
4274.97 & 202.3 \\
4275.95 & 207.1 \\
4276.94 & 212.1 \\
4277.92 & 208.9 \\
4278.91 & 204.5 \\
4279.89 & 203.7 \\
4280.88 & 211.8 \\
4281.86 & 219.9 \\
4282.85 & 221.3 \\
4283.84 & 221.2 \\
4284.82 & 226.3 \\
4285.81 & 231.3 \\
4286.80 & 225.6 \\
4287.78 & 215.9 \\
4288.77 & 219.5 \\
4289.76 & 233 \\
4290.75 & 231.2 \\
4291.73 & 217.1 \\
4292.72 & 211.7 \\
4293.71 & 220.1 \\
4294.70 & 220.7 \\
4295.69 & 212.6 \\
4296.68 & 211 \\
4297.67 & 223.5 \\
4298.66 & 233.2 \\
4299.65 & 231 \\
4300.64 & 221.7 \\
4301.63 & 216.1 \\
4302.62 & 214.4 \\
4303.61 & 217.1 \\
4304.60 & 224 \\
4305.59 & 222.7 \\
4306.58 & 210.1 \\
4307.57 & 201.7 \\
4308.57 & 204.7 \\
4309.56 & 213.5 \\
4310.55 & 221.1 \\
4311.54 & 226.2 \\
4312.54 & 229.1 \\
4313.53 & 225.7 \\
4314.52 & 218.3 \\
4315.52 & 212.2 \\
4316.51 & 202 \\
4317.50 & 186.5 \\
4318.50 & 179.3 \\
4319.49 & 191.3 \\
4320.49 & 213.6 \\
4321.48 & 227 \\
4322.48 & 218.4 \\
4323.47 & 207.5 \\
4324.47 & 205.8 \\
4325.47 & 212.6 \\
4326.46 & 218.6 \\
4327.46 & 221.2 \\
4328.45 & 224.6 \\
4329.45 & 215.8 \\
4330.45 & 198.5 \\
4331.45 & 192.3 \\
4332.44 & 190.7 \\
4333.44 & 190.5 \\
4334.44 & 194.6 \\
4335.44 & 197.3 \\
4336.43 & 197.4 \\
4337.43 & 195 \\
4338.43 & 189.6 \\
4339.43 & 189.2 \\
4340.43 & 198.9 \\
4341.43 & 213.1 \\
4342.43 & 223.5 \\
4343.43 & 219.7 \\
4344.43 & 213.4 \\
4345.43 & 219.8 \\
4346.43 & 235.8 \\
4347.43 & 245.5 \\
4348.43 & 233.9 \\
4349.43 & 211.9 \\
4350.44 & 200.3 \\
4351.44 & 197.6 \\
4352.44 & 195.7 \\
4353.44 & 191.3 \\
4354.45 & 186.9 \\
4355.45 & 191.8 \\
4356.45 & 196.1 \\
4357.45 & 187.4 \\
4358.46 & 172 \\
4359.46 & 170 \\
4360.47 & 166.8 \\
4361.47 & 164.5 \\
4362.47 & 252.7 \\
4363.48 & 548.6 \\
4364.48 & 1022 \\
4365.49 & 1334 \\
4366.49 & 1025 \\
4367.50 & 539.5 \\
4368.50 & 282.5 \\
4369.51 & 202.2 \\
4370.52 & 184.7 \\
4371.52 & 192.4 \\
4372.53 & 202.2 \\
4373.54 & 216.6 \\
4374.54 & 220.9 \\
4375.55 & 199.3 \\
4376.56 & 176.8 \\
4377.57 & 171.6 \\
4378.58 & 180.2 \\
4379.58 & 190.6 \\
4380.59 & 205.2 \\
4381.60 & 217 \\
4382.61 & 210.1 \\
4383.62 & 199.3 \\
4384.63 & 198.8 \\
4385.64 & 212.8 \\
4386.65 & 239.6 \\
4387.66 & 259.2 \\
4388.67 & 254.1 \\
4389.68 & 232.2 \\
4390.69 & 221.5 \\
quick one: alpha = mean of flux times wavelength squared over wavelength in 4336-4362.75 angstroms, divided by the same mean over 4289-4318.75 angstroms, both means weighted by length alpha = 1.0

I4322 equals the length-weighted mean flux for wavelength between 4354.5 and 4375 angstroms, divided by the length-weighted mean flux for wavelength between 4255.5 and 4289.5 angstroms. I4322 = 1.70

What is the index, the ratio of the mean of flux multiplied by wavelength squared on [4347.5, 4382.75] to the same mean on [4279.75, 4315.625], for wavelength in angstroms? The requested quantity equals 1.40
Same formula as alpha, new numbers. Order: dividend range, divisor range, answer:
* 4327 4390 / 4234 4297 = 1.22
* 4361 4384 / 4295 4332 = 1.70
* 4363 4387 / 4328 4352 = 1.70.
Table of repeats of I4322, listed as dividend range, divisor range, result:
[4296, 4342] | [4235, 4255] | 0.91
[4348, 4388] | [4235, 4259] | 1.26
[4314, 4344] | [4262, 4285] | 0.94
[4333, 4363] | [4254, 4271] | 0.91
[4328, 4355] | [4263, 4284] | 0.95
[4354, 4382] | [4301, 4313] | 1.49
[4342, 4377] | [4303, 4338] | 1.46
